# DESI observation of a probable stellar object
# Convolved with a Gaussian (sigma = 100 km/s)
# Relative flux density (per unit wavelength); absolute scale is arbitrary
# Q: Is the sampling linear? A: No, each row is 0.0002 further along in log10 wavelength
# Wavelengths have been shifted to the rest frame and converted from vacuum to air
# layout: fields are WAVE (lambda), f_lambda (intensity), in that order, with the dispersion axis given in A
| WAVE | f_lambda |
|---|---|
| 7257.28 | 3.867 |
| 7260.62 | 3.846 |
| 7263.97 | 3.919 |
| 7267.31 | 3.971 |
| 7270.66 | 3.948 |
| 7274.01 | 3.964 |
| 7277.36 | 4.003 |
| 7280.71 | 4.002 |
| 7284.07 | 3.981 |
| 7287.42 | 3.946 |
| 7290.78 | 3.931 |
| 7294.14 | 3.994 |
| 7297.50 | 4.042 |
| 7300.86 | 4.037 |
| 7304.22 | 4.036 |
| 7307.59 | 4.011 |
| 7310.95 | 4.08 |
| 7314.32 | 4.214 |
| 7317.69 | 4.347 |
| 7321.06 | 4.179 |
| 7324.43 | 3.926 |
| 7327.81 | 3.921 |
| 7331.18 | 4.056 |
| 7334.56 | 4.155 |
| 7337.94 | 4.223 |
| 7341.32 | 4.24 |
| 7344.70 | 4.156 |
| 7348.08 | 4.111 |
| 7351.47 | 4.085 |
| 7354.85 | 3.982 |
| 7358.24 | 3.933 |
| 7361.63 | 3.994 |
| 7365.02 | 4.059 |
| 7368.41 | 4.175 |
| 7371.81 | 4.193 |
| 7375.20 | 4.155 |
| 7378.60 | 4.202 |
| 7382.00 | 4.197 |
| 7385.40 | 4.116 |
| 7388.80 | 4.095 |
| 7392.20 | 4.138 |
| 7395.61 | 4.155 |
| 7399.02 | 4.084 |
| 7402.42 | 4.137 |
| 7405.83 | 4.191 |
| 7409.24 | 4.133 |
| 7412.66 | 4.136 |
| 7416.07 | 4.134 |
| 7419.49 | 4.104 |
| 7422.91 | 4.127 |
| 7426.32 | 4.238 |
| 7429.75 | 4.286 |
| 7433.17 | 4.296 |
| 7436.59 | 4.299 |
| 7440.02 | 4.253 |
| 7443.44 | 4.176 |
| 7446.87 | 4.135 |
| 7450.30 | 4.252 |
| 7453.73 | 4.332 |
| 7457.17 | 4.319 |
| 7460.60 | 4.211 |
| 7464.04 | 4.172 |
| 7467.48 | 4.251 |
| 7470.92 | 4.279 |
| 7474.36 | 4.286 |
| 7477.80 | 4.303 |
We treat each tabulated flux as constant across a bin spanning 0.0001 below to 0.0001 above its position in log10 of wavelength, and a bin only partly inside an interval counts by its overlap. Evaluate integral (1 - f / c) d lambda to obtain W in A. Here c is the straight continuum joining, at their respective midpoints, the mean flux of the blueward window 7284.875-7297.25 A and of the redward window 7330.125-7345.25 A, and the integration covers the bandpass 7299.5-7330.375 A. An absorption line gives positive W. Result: -0.1 A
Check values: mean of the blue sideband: 3.97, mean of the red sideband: 4.17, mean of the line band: 4.08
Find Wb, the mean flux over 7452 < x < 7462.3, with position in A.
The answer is 4.29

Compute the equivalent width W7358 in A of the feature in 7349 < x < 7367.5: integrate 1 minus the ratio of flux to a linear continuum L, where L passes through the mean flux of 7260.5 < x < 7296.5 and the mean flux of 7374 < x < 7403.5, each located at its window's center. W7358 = 0.3 A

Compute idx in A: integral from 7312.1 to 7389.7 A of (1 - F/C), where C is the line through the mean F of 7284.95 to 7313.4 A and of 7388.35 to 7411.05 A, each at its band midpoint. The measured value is -0.79 A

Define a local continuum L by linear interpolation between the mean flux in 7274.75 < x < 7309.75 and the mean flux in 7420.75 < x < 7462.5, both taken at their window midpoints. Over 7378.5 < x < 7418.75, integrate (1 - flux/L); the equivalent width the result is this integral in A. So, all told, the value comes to 0.3 A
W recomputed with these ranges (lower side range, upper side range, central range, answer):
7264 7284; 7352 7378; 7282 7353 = -1.00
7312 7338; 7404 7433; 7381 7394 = 0.07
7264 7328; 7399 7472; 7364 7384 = -0.18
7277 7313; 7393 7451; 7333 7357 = -0.33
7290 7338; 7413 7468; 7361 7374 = 0.06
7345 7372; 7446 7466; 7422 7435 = -0.17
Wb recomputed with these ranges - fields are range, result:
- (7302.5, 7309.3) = 4.03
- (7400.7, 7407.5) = 4.17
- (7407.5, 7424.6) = 4.13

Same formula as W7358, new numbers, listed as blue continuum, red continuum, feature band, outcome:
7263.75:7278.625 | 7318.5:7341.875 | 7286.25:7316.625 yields 0.0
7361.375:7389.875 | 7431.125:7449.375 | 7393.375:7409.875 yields 0.1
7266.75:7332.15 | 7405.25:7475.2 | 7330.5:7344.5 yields -0.3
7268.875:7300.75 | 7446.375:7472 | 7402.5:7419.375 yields 0.1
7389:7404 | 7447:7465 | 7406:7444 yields -0.1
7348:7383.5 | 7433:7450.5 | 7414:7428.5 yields 0.1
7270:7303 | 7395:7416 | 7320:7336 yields 0.0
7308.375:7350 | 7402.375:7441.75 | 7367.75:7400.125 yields 0.1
